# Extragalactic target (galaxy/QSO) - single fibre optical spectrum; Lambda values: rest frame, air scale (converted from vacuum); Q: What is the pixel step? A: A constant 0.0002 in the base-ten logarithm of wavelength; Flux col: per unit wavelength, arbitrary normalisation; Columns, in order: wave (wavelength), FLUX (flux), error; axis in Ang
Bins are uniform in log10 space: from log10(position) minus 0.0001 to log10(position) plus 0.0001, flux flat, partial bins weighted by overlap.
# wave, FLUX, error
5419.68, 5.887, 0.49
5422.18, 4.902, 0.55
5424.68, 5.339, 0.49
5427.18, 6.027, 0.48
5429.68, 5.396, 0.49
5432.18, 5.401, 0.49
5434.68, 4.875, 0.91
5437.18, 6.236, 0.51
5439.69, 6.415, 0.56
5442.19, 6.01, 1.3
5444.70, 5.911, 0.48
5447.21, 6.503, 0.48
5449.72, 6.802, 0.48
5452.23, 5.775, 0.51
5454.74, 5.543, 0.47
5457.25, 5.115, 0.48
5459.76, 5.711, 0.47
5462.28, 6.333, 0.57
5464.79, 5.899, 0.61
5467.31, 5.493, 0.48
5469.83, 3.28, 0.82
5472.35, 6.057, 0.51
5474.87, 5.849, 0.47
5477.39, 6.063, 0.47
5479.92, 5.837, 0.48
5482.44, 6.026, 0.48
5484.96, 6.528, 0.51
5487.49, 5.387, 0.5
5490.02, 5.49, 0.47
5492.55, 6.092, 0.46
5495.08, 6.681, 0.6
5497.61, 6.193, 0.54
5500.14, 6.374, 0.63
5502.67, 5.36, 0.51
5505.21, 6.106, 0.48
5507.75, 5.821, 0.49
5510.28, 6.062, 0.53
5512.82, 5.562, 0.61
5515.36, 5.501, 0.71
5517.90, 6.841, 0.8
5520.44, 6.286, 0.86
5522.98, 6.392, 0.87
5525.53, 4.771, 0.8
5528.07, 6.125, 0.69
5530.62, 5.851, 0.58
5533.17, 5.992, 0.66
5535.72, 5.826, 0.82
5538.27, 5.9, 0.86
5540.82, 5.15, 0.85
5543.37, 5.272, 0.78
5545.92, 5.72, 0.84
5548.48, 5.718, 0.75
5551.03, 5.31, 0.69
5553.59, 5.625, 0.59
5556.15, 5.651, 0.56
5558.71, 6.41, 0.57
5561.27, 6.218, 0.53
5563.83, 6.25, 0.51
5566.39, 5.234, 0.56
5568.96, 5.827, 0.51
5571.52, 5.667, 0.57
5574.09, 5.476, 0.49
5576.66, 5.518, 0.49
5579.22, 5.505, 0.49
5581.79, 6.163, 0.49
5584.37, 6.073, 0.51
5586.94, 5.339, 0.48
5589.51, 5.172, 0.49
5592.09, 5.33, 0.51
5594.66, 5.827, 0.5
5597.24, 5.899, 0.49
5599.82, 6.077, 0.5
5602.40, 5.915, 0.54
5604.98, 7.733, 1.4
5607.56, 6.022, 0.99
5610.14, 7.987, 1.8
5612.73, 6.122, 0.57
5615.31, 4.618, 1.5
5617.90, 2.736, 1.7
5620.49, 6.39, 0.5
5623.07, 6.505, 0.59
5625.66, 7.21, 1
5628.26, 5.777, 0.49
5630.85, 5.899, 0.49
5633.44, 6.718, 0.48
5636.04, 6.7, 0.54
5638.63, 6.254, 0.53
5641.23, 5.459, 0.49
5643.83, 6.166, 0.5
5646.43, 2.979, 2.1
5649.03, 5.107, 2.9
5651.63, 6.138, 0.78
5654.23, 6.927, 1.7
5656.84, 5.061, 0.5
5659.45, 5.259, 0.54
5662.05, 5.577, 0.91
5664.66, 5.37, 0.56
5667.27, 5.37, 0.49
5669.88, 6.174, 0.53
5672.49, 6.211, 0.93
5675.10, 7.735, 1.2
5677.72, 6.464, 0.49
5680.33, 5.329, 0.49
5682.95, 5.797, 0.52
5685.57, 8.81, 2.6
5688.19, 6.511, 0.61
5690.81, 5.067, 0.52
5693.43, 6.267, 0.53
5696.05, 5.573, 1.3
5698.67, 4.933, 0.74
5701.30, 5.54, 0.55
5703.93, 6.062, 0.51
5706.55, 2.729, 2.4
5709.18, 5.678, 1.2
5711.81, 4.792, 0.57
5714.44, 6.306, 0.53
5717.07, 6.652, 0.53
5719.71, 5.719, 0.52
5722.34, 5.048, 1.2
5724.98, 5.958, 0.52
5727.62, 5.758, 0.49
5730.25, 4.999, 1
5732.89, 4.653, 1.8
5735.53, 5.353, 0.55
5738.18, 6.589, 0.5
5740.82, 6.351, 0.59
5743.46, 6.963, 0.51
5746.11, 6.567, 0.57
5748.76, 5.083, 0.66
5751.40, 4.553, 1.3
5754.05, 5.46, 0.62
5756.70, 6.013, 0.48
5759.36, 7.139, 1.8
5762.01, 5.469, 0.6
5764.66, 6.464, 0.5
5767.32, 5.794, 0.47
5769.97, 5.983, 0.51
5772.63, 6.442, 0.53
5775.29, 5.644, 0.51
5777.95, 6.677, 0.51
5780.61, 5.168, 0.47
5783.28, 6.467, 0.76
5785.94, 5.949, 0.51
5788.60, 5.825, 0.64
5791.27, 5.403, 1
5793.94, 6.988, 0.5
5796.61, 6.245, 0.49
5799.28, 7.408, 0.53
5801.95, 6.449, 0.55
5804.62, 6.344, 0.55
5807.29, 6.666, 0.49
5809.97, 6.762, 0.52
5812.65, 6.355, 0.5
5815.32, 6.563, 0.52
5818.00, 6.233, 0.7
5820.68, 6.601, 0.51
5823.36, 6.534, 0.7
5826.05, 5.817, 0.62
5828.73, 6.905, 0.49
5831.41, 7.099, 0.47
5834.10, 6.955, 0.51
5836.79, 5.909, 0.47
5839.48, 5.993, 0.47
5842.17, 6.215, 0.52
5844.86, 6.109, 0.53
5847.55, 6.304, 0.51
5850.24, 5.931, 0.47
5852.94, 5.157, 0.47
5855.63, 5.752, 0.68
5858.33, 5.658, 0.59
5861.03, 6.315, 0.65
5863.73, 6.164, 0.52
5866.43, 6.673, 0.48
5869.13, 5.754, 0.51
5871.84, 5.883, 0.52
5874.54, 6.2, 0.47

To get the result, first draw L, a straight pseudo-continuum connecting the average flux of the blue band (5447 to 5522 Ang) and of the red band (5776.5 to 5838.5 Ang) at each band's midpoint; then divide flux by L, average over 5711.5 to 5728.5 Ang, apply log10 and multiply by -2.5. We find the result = 0.08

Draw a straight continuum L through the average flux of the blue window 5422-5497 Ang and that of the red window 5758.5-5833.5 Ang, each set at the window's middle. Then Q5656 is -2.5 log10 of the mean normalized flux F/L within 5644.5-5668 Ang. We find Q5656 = 0.15 mag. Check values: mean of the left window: 5.78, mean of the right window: 6.34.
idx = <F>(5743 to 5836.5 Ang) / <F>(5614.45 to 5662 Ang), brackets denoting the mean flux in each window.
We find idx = 1.10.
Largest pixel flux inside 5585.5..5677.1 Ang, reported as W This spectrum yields 7.987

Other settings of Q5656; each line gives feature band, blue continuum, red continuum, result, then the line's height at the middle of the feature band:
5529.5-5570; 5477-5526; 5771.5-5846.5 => 0.055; 6.04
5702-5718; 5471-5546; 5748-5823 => 0.142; 6.09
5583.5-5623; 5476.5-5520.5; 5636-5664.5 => -0.028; 5.69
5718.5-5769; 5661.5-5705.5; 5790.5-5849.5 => 0.078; 6.22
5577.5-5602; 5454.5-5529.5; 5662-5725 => 0.022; 5.83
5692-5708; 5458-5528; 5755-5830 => 0.186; 6.16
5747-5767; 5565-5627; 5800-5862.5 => 0.072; 6.16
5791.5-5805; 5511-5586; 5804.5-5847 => -0.038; 6.38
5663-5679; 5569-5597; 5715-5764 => -0.086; 5.73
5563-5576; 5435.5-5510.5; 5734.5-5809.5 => 0.057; 5.97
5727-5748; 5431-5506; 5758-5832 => 0.064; 6.24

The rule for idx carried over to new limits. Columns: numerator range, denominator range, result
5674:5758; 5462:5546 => 0.99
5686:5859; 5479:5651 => 1.03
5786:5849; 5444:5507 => 1.09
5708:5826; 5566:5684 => 1.03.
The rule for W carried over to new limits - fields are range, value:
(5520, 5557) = 6.392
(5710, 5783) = 7.139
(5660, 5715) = 8.81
